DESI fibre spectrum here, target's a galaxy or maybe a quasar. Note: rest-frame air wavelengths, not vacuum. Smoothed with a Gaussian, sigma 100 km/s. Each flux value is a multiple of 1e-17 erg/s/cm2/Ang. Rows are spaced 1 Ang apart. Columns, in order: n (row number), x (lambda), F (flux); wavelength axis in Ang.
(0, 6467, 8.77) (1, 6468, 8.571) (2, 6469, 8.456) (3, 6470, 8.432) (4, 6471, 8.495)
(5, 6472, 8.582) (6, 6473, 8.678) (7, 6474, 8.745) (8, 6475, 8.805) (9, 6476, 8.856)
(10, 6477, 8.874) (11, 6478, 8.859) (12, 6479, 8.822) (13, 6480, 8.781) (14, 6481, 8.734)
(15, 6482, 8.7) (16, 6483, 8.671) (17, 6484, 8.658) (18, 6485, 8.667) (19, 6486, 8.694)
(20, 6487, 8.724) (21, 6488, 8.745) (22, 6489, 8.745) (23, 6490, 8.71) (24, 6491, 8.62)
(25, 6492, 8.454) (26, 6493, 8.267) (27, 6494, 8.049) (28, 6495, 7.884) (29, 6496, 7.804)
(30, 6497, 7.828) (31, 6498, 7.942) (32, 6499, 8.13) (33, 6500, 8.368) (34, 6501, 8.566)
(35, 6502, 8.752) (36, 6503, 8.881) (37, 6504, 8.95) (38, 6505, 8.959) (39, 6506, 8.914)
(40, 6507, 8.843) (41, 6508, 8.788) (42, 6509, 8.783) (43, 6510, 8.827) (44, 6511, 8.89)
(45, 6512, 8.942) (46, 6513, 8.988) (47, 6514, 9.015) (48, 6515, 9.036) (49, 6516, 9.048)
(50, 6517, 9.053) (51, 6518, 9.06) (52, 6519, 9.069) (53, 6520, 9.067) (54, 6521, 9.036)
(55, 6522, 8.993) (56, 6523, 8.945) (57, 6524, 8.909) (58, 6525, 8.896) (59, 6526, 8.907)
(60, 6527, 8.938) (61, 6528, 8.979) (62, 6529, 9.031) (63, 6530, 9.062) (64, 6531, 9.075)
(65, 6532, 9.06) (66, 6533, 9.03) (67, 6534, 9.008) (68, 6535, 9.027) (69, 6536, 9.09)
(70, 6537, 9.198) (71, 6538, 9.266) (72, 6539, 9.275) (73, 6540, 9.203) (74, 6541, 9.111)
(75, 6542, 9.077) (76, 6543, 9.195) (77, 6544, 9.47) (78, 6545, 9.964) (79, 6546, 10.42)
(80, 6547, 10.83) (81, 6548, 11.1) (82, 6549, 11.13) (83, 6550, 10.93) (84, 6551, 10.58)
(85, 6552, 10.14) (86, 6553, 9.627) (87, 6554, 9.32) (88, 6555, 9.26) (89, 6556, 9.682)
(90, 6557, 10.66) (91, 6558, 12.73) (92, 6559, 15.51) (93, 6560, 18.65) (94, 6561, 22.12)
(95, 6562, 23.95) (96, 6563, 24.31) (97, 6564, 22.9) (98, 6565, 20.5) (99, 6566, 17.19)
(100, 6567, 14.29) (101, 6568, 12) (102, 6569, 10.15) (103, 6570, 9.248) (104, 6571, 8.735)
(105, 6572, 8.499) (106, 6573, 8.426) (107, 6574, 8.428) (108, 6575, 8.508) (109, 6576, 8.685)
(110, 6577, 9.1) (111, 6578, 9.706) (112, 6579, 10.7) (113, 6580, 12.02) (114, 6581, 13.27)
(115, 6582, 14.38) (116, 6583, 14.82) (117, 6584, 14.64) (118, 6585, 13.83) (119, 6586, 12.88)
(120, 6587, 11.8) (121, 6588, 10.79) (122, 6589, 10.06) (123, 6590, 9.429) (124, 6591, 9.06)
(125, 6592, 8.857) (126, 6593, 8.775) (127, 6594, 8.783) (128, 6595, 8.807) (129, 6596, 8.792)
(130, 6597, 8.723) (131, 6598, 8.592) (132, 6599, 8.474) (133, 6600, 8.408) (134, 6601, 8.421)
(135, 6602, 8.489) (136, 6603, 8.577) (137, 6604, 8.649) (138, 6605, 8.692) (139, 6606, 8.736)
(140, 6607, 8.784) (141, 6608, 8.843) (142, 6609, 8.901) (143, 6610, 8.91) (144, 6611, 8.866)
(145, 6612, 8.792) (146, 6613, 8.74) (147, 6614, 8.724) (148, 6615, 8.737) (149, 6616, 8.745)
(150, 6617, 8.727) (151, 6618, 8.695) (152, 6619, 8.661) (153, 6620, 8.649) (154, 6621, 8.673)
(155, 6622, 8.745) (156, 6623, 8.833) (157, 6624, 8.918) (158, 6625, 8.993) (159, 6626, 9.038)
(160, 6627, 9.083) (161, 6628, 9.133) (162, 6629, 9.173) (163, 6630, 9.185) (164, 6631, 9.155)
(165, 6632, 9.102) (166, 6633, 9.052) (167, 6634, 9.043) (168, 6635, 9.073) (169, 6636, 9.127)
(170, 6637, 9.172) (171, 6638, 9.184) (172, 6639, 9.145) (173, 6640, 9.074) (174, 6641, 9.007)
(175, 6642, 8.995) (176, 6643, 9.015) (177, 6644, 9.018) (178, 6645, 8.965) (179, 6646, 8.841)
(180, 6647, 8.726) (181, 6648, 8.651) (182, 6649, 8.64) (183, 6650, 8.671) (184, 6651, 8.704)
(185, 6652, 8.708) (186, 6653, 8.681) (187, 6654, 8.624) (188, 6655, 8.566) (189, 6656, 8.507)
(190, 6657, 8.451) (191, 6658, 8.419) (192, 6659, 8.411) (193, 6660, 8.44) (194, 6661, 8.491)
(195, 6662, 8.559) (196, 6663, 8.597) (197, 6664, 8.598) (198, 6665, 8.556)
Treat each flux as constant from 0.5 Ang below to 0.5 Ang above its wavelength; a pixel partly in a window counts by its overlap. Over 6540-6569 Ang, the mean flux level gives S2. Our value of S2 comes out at 13.3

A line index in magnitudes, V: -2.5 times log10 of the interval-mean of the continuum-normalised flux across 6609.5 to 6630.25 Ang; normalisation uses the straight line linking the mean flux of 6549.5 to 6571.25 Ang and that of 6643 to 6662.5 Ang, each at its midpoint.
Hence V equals 0.20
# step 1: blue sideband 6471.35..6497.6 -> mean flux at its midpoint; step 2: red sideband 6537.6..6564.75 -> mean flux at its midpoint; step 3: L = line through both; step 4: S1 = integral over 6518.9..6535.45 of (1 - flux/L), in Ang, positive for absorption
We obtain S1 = 3.2 Ang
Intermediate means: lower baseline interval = 8.57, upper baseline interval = 12.6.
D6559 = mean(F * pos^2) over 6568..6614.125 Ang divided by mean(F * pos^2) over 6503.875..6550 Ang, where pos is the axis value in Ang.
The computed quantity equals 1.08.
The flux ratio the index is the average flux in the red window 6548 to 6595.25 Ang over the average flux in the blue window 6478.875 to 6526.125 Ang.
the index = 1.41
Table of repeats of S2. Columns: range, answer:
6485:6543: 8.82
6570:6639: 9.45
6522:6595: 11.2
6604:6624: 8.76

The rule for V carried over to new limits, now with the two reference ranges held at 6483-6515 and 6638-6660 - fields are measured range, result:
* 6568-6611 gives -0.13 mag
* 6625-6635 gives -0.04 mag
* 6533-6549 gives -0.11 mag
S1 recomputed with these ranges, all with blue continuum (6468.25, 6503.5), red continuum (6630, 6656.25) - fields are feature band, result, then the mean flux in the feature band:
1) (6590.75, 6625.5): 0.4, 8.73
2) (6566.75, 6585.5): -4.8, 11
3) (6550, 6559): -1.9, 10.6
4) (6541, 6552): -1.9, 10.2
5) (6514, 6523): -0.4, 9.04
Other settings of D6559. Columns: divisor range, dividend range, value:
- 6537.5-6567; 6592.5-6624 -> 0.68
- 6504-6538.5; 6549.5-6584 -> 1.46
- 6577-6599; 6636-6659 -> 0.83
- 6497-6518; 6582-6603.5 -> 1.19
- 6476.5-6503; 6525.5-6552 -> 1.14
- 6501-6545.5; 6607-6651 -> 1.02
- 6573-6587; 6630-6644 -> 0.80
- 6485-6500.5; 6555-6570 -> 1.99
